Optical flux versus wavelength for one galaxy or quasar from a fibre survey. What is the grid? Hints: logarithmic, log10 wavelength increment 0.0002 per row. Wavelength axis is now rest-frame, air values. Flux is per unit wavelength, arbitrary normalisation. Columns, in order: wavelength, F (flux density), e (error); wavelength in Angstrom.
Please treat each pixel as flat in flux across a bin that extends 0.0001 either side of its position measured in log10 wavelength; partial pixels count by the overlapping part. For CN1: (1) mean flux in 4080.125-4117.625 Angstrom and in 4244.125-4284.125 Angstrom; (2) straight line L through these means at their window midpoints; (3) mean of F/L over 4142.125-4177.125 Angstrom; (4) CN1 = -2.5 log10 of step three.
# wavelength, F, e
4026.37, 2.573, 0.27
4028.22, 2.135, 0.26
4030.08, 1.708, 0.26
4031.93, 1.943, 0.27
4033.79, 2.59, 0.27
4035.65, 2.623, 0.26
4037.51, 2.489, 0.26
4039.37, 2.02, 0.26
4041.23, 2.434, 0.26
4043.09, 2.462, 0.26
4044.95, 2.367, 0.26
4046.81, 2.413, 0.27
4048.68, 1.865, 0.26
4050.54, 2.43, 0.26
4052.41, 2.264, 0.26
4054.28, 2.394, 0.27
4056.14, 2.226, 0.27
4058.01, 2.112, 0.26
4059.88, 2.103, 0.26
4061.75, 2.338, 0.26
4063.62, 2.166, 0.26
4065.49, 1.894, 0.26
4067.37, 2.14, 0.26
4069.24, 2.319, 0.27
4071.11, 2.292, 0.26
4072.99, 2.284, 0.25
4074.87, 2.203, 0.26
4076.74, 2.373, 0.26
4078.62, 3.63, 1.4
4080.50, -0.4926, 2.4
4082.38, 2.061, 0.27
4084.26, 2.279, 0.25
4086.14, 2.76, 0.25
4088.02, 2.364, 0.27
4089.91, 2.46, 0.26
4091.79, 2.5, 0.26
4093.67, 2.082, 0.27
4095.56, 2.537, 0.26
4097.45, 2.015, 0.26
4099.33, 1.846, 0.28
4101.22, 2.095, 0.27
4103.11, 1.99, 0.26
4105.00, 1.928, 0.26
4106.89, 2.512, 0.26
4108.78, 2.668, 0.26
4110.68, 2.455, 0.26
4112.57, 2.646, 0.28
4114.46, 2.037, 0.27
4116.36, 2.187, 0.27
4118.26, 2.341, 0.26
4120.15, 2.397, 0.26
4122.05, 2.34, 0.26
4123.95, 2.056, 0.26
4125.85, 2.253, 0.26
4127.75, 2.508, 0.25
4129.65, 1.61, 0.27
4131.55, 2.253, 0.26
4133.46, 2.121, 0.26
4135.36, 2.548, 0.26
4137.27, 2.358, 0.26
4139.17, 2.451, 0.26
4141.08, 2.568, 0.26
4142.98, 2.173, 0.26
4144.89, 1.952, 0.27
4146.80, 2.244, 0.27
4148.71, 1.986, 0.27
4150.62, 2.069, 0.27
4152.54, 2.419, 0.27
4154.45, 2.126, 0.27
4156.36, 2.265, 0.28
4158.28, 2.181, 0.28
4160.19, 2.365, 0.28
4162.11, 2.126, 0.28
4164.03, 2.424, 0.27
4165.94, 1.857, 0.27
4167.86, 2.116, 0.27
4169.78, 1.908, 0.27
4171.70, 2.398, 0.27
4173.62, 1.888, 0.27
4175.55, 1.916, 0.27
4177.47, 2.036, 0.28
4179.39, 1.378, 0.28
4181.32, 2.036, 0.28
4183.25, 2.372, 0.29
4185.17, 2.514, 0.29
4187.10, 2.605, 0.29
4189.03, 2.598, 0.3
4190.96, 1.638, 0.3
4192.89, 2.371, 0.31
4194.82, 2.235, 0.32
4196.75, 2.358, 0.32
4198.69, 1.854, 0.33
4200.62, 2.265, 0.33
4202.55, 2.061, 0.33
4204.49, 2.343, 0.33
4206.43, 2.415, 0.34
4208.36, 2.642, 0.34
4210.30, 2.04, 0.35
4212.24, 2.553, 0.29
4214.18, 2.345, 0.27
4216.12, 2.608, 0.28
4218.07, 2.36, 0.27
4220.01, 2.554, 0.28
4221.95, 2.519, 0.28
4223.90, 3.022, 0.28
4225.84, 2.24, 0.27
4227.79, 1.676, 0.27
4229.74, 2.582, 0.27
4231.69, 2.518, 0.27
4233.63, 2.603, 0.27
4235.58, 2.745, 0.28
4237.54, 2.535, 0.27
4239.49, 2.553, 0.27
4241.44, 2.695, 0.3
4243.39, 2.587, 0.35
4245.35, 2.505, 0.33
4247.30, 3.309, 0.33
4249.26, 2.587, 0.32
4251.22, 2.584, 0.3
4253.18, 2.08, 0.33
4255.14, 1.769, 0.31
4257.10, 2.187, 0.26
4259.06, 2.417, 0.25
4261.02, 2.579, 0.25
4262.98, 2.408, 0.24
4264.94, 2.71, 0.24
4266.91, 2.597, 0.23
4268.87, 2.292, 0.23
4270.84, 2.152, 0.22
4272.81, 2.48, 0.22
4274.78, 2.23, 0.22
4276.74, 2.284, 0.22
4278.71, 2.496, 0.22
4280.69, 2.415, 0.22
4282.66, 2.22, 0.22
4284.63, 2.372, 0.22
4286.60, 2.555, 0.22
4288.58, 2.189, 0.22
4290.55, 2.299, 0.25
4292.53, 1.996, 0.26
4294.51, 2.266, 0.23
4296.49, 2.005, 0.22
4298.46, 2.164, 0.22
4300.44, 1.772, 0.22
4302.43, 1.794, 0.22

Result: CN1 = 0.07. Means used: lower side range 2.19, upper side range 2.42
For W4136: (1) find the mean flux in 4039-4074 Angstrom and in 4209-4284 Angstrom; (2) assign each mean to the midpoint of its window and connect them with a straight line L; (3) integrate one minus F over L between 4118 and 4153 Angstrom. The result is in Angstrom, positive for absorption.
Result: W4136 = 1.3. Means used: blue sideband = 2.24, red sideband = 2.45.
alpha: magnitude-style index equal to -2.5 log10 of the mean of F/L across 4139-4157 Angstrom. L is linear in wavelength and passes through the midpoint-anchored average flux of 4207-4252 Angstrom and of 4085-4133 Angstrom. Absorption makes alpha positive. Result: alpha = 0.07 mag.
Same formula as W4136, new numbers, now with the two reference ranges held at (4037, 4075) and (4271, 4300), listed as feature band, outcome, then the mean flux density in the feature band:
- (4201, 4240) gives -3.1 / 2.44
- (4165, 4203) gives 2.3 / 2.12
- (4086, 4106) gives 0.3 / 2.21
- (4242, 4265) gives -2.1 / 2.47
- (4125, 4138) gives 0.1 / 2.23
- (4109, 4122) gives -0.6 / 2.36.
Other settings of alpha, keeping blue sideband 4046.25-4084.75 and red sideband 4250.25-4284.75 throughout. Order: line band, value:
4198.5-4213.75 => 0.00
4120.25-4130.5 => 0.02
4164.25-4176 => 0.11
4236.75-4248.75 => -0.16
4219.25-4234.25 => -0.07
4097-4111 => 0.00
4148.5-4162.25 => 0.02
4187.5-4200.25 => 0.04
